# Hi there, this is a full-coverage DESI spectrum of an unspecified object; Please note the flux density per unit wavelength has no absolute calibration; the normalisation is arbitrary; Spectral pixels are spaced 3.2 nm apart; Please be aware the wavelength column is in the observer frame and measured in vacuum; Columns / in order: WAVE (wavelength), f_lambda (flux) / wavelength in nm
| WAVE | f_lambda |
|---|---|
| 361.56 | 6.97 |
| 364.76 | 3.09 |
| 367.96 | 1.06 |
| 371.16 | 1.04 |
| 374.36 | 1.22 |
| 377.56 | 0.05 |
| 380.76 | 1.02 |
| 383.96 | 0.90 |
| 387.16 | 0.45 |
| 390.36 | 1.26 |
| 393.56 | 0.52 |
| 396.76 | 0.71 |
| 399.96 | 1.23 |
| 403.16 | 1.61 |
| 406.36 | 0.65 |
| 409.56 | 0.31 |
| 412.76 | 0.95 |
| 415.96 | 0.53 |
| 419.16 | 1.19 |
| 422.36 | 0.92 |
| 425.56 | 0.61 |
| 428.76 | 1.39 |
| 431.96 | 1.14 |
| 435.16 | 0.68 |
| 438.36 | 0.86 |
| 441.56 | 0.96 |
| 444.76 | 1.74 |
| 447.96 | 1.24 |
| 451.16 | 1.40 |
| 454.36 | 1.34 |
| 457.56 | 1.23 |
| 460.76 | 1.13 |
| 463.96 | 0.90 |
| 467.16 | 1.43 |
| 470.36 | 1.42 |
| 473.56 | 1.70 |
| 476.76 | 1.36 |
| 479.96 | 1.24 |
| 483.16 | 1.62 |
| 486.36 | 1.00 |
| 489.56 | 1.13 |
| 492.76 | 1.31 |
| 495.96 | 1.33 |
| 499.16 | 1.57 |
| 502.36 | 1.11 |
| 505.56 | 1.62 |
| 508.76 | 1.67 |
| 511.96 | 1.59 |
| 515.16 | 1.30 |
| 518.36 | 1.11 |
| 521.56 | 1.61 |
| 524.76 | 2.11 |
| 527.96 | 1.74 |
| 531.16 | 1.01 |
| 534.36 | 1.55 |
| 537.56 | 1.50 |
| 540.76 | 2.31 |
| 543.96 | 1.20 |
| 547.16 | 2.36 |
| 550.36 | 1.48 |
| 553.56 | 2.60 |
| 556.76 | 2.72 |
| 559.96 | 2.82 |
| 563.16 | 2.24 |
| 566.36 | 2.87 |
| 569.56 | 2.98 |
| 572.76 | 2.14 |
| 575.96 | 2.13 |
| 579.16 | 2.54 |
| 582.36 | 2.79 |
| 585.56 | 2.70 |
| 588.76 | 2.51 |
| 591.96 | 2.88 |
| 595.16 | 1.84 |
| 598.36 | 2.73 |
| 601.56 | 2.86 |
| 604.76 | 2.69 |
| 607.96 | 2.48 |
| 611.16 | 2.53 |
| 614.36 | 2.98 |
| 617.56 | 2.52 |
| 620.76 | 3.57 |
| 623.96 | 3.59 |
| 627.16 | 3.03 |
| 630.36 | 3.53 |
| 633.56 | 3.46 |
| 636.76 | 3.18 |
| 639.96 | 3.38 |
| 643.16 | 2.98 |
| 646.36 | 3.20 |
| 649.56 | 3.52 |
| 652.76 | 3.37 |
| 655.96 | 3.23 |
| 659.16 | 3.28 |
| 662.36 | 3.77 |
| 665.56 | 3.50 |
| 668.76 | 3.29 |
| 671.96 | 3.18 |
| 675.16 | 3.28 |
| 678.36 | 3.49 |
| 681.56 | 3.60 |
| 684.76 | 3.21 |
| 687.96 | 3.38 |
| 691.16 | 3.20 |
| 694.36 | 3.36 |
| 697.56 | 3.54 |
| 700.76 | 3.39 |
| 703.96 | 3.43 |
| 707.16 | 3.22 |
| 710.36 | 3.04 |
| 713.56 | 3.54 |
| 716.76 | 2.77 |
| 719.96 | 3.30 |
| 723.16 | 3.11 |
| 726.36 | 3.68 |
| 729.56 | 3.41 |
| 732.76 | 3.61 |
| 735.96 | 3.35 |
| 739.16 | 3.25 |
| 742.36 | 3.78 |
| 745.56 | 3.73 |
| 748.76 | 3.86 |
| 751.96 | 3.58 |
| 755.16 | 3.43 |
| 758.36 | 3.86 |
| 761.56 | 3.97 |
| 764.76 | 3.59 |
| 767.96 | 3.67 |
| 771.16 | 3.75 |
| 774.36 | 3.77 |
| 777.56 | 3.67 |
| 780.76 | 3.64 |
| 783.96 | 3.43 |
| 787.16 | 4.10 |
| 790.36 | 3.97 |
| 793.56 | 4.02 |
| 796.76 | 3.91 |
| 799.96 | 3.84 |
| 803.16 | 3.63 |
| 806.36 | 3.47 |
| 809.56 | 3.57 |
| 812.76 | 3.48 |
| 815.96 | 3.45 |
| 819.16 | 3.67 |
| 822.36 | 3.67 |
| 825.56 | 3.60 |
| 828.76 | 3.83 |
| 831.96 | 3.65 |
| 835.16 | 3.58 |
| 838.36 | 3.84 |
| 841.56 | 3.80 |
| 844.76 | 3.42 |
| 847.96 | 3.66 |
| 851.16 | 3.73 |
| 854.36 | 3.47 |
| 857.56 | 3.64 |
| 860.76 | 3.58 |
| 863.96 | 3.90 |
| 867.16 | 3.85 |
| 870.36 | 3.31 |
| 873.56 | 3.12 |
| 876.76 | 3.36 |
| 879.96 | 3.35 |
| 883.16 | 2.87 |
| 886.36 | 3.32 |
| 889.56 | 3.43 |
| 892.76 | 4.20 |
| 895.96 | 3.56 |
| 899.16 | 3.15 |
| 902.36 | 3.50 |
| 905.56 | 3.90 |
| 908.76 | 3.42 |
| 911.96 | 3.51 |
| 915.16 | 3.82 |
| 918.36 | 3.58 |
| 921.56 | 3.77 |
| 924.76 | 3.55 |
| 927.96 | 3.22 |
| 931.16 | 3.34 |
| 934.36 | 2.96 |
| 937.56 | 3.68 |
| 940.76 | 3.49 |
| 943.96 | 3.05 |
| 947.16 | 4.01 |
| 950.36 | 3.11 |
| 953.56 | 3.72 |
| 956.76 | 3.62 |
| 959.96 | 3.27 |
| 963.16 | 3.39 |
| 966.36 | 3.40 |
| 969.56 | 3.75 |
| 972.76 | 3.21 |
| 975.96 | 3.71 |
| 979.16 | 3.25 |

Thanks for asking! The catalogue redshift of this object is 0.38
